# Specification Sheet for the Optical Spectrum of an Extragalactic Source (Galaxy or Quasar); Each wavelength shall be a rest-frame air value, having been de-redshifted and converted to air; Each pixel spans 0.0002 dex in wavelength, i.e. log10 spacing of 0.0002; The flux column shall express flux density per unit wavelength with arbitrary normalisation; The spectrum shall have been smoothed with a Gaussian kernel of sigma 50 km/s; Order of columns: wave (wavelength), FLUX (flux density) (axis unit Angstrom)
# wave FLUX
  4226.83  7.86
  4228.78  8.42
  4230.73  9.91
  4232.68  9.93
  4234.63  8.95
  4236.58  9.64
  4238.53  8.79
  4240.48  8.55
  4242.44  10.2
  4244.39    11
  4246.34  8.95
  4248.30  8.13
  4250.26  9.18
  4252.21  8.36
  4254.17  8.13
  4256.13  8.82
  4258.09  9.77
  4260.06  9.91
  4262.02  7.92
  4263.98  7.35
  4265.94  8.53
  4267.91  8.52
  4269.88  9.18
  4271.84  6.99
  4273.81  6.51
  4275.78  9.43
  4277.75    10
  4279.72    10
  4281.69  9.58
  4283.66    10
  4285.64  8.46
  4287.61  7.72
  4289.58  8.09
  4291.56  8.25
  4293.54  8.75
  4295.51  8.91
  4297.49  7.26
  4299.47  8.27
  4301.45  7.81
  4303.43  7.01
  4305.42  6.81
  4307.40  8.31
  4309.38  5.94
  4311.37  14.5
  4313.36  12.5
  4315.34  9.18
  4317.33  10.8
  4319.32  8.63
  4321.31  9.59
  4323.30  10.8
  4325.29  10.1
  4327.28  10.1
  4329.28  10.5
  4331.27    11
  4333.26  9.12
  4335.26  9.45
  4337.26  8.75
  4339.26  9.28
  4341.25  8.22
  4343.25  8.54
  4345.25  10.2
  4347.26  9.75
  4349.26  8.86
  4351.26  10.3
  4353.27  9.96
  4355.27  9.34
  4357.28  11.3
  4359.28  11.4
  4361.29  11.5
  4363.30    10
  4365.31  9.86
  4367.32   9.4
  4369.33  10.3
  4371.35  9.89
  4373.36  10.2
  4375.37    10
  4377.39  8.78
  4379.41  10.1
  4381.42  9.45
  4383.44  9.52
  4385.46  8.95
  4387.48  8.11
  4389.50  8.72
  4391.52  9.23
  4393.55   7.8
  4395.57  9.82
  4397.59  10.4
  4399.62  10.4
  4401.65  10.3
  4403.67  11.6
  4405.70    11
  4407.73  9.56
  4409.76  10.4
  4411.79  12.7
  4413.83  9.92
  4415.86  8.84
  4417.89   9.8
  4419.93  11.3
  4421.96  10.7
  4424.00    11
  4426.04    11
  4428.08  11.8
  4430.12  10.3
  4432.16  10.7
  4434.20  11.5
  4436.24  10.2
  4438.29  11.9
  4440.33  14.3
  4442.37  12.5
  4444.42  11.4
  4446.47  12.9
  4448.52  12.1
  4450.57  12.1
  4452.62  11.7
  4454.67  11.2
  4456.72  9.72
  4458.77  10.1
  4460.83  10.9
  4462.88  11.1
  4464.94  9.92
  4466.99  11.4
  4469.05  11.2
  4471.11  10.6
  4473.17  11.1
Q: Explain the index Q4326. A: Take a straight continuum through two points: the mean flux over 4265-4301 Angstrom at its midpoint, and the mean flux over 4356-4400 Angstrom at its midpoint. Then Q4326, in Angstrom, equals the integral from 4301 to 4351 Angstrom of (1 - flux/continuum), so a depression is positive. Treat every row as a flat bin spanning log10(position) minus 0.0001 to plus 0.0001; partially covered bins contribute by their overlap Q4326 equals -1.9 Angstrom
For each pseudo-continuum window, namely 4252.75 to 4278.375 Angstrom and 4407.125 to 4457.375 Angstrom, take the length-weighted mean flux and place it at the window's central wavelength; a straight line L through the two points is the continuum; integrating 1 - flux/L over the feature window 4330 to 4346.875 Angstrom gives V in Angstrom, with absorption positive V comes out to 0.6 Angstrom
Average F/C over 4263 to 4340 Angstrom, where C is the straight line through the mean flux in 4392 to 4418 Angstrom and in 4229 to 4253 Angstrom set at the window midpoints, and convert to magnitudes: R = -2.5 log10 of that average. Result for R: 0.07 mag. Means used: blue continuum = 9.28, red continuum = 10.2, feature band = 9.03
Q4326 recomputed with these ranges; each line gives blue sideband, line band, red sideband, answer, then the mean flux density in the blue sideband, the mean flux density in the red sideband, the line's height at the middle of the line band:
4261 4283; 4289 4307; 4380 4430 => 1.9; 8.57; 10.1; 8.87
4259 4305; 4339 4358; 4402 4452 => 0.3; 8.43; 11.2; 9.71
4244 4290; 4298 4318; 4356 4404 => 0.3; 8.75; 9.85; 9.15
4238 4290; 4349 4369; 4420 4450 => 0.2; 8.83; 11.6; 10.4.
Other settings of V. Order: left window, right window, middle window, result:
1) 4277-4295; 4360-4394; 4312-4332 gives -2.6 Angstrom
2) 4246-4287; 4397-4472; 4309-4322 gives -1.3 Angstrom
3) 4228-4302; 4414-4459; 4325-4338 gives -0.2 Angstrom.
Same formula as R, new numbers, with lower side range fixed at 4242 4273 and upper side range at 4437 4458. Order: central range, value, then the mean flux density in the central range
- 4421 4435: 0.06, 11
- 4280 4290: 0.04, 8.9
